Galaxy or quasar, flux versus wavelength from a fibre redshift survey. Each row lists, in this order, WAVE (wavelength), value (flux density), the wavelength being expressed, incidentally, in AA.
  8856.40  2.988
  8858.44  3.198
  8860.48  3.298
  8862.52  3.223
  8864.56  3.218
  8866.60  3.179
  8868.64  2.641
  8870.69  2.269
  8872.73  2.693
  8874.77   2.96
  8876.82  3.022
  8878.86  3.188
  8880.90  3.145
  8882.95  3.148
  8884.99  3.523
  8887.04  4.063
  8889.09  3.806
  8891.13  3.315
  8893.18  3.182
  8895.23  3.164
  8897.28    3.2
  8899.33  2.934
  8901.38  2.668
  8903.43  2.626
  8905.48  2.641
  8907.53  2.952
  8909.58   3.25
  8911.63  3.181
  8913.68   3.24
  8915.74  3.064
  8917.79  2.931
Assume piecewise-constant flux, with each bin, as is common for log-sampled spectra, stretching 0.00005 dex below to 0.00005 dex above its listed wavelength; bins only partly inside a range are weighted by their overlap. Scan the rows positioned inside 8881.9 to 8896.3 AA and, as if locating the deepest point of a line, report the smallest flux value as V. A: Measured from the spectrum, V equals 3.148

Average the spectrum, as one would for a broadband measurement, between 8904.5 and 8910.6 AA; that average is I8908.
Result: 2.95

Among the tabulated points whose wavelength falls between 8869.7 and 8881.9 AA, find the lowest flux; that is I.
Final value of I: 2.269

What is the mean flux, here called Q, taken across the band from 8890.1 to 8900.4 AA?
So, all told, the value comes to 3.16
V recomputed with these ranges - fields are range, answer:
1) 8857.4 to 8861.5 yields 3.198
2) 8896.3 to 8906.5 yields 2.626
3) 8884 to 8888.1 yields 3.523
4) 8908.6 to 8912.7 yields 3.181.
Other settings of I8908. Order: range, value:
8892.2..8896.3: 3.17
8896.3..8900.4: 3.06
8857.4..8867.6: 3.22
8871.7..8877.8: 2.89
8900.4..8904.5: 2.65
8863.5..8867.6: 3.2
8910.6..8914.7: 3.21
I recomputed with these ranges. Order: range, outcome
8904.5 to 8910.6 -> 2.641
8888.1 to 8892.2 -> 3.315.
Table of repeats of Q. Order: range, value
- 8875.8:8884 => 3.13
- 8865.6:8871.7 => 2.69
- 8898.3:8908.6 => 2.77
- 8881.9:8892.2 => 3.57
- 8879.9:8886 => 3.27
